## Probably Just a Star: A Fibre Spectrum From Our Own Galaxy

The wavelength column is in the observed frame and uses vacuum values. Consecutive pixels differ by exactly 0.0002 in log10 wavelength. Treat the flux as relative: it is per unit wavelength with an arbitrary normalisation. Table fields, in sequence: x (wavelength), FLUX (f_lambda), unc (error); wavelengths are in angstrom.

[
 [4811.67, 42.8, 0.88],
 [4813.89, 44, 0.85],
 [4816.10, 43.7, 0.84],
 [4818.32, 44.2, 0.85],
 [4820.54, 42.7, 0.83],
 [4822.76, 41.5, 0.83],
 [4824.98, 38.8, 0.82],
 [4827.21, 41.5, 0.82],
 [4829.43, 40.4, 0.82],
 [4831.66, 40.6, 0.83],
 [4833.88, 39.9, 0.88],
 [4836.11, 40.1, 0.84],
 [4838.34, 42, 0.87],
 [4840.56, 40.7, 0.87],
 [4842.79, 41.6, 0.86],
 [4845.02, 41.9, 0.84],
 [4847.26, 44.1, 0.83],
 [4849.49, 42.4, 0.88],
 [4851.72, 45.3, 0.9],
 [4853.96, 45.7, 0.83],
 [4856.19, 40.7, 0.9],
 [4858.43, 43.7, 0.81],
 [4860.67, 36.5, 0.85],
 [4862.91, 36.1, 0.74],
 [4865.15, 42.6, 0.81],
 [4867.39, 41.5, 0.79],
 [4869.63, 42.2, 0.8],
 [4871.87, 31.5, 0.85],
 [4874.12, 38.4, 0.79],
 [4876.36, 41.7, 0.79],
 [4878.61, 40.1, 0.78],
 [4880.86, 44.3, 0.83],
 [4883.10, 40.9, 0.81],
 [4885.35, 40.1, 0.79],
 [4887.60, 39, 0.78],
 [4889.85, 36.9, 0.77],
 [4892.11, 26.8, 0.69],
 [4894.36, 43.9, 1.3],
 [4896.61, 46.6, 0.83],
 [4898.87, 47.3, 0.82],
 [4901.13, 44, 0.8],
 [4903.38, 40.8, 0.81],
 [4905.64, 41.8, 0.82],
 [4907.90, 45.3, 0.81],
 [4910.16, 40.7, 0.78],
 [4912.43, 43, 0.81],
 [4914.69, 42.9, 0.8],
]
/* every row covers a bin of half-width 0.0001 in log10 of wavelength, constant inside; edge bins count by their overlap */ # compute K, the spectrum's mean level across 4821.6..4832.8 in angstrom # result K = 40.6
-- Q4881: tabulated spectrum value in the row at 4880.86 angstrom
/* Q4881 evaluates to 44.3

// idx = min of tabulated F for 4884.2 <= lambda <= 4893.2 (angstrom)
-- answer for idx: 26.8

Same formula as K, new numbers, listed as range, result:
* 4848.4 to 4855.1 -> 44.5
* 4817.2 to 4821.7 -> 43.4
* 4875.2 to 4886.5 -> 41.4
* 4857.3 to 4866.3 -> 39.7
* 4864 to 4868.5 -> 42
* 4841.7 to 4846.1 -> 41.8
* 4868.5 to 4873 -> 36.9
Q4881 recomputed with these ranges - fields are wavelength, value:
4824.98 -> 38.8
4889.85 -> 36.9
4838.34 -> 42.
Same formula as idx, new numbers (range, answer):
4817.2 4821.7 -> 42.7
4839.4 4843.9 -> 40.7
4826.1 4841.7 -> 39.9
